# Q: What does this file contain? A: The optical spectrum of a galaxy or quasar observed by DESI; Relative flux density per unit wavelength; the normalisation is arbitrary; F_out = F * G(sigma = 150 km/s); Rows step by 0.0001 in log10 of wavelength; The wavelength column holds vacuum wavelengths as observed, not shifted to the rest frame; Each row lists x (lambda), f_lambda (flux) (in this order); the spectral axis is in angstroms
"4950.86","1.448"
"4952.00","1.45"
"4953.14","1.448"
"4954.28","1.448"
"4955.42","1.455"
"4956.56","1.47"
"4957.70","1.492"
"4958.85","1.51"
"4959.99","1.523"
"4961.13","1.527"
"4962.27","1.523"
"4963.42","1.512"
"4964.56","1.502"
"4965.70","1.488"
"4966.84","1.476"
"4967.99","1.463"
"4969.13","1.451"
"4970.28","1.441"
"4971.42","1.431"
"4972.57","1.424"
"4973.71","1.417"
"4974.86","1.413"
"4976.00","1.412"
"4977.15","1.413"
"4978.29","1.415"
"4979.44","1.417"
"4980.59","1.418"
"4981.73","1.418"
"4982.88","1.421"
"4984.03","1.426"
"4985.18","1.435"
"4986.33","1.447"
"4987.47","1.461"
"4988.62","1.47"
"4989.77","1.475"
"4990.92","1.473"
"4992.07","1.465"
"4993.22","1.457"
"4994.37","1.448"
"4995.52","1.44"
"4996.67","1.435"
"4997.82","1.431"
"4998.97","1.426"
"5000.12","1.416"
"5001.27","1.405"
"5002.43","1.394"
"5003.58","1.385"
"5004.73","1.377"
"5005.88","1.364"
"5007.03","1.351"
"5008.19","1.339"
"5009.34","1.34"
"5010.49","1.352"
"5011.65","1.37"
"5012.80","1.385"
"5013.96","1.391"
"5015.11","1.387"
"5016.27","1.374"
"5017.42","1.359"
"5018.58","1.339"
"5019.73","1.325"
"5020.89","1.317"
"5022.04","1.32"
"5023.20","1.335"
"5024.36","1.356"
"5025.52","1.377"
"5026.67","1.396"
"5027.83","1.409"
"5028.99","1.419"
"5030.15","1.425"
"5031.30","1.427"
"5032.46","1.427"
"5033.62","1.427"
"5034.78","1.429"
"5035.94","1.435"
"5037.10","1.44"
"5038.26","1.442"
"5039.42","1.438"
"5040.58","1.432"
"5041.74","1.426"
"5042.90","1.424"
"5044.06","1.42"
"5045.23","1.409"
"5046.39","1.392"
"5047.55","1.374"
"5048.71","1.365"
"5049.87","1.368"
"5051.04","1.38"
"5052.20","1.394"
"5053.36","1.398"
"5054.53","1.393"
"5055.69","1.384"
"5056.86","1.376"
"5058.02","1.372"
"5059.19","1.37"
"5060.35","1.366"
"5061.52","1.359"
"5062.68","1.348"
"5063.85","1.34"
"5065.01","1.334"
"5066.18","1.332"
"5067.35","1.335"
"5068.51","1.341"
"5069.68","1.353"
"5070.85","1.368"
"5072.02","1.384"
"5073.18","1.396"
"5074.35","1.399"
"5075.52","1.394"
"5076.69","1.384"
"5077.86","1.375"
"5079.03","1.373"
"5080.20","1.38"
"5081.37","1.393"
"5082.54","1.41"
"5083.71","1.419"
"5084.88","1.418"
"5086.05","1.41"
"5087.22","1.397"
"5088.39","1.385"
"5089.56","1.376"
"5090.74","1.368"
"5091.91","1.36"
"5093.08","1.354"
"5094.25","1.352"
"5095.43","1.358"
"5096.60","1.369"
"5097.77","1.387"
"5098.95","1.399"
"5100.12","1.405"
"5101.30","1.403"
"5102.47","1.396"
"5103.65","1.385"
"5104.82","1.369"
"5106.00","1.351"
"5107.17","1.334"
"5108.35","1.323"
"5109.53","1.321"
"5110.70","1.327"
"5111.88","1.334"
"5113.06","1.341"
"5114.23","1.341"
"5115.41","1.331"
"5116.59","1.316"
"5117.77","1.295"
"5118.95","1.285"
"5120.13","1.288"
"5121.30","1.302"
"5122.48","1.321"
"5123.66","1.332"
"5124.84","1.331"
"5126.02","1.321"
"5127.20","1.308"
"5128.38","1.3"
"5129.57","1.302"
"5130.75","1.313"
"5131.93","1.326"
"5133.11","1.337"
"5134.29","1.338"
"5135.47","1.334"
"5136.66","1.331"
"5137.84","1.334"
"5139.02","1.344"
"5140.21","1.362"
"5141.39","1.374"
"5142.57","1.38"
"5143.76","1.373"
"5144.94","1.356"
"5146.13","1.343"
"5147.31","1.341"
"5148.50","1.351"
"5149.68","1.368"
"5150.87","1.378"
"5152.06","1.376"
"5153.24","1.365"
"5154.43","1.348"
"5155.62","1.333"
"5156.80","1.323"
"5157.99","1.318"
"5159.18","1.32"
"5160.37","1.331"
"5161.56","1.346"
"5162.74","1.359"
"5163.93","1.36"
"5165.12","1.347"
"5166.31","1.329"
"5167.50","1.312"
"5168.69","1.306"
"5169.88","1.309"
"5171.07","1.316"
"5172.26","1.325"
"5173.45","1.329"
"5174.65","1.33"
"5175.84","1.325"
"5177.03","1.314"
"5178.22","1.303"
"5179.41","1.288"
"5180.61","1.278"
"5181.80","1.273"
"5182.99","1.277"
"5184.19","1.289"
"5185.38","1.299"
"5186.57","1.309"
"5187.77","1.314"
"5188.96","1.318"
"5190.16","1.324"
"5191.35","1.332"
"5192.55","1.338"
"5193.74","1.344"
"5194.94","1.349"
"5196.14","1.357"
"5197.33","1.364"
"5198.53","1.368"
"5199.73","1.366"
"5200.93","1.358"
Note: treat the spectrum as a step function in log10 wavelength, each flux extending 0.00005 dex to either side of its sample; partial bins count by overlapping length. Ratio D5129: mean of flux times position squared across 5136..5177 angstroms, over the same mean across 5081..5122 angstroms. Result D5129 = 1.01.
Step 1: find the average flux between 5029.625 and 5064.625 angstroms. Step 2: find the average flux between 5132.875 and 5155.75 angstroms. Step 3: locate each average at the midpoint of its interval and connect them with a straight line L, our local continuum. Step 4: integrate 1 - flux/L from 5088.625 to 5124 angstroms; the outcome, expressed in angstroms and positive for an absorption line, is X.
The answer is 0.6 angstroms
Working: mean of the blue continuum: 1.4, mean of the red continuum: 1.35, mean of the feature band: 1.35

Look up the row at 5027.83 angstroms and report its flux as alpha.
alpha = 1.409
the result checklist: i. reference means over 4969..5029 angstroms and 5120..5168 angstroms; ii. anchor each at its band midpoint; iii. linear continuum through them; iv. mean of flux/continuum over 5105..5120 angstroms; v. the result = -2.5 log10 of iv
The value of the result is 0.02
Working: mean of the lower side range 1.4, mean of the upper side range 1.34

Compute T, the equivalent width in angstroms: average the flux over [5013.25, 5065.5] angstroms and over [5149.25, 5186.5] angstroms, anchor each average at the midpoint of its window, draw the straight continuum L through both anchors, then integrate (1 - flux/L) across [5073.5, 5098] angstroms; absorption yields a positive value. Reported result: -0.3 angstroms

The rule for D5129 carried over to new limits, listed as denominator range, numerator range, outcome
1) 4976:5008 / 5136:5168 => 1.01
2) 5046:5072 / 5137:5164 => 1.03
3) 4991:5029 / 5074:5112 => 1.03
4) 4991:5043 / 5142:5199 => 1.01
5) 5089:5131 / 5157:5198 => 1.01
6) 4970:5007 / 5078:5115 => 1.00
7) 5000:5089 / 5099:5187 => 1.00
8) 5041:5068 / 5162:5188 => 1.00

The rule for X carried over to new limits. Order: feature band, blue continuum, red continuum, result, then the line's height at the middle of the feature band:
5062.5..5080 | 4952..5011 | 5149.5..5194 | 0.3 angstroms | 1.38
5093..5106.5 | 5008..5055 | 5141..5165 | -0.1 angstroms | 1.37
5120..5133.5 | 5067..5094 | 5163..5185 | 0.3 angstroms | 1.35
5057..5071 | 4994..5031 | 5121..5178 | 0.1 angstroms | 1.36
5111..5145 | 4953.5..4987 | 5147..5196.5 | 0.6 angstroms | 1.35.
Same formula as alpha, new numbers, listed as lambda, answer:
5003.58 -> 1.385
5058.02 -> 1.372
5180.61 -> 1.278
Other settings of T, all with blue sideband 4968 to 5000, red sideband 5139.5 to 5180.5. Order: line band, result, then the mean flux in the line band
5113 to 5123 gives 0.4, 1.31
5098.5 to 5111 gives 0.0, 1.37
